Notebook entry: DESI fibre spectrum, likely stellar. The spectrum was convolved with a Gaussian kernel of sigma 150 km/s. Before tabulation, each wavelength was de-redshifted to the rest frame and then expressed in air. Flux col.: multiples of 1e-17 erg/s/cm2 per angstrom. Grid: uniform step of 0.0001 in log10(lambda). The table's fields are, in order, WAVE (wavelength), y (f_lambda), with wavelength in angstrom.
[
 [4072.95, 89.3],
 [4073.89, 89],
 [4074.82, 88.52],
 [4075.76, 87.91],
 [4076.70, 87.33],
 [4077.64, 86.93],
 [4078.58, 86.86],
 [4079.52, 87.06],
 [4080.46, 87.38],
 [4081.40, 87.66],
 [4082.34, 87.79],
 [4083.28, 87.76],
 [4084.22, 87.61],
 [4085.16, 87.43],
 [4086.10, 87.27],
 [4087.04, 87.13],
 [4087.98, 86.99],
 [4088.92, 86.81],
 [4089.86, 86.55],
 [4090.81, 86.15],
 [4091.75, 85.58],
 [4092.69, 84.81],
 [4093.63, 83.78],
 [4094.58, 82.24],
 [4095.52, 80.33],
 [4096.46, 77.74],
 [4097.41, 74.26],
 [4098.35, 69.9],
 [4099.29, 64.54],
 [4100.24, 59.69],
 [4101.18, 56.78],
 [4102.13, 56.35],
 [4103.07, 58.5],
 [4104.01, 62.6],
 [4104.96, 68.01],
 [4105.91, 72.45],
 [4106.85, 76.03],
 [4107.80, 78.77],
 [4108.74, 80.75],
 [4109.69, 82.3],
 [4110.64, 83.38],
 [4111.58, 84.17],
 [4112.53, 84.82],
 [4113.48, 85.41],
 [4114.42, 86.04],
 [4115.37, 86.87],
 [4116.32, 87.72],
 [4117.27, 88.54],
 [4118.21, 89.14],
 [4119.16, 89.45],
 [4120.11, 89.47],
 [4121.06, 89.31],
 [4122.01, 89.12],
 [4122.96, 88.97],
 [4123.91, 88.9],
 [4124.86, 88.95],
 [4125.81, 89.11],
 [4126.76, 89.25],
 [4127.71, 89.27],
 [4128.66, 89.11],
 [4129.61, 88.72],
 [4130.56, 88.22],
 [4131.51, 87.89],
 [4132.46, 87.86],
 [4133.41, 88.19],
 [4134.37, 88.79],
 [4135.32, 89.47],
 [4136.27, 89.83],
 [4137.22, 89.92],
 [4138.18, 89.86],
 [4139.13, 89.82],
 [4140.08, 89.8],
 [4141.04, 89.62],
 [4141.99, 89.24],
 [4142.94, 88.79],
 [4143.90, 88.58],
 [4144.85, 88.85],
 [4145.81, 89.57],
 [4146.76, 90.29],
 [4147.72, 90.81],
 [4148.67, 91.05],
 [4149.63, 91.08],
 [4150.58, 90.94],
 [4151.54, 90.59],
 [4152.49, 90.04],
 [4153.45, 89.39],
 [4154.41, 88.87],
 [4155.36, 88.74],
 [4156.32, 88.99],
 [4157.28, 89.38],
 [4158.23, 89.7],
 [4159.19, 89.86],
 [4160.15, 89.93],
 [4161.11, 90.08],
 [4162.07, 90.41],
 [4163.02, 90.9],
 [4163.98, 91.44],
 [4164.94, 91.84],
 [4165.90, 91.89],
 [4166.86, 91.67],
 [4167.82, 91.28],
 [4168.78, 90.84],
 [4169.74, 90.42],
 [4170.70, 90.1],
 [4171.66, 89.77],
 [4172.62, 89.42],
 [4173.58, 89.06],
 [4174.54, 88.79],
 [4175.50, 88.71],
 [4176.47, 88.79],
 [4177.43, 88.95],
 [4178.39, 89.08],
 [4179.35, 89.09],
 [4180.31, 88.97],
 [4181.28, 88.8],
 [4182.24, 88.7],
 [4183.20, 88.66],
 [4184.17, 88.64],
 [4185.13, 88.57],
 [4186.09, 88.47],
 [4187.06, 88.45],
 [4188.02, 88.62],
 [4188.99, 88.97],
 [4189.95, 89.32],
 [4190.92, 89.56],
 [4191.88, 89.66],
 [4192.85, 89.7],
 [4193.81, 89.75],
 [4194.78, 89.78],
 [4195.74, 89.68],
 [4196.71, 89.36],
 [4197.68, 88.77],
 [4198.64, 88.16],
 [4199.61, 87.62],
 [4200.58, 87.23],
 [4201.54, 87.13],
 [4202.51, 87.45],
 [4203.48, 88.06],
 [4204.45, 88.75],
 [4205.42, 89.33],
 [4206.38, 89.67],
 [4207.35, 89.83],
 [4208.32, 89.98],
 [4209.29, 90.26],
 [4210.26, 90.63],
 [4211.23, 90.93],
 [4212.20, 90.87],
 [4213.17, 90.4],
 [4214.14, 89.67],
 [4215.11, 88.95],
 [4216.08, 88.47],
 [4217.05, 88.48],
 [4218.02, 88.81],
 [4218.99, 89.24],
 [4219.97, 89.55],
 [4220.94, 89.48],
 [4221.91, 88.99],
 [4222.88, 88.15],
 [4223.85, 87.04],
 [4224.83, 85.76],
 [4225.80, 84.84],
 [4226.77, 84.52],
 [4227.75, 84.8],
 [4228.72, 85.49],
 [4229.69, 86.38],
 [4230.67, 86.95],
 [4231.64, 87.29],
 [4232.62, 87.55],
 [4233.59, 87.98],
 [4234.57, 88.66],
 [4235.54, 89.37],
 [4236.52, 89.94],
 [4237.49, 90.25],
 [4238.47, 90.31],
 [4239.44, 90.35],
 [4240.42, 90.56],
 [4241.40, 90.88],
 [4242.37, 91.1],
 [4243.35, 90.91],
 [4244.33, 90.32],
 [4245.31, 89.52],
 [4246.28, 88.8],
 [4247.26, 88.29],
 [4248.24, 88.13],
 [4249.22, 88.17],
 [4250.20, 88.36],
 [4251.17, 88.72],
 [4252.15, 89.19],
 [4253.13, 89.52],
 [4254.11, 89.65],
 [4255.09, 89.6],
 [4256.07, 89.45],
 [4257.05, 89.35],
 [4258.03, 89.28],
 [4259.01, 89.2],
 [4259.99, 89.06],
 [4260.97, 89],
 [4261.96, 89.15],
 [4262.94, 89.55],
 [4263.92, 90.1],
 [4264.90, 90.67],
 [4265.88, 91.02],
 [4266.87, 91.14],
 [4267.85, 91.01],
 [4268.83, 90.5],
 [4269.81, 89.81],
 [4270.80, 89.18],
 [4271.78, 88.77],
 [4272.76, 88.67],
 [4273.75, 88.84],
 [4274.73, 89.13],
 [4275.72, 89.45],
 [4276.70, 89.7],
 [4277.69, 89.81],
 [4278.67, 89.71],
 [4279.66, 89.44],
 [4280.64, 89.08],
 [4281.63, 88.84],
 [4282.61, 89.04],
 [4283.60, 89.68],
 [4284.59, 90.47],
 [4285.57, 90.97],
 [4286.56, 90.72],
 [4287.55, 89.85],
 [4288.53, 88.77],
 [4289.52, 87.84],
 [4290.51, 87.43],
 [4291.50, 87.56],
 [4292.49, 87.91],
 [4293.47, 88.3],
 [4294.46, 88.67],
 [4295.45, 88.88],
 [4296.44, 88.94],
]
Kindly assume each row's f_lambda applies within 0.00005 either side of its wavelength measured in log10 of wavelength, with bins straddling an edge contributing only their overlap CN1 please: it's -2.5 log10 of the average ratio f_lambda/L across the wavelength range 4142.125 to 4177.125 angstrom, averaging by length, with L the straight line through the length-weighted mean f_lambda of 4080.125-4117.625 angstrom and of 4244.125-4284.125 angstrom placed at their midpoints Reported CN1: -0.085 mag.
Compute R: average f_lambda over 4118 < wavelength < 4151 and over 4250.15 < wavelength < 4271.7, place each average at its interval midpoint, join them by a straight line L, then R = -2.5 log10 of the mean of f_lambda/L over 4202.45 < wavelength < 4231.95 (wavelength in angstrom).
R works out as 0.01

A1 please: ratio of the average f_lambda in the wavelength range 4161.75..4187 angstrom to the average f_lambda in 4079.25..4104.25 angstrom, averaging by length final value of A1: 1.1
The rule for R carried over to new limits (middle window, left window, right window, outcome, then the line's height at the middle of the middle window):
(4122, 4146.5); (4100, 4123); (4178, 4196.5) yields -0.09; 82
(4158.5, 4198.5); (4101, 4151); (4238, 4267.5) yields -0.03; 87.1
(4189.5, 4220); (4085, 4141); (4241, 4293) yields -0.03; 86.8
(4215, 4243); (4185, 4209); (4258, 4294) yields 0.01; 89.1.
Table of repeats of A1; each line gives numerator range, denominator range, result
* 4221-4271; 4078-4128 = 1.08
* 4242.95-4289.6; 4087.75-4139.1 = 1.09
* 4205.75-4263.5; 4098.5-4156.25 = 1.05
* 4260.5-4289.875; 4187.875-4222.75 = 1.01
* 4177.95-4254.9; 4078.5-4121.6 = 1.10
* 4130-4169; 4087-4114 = 1.17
